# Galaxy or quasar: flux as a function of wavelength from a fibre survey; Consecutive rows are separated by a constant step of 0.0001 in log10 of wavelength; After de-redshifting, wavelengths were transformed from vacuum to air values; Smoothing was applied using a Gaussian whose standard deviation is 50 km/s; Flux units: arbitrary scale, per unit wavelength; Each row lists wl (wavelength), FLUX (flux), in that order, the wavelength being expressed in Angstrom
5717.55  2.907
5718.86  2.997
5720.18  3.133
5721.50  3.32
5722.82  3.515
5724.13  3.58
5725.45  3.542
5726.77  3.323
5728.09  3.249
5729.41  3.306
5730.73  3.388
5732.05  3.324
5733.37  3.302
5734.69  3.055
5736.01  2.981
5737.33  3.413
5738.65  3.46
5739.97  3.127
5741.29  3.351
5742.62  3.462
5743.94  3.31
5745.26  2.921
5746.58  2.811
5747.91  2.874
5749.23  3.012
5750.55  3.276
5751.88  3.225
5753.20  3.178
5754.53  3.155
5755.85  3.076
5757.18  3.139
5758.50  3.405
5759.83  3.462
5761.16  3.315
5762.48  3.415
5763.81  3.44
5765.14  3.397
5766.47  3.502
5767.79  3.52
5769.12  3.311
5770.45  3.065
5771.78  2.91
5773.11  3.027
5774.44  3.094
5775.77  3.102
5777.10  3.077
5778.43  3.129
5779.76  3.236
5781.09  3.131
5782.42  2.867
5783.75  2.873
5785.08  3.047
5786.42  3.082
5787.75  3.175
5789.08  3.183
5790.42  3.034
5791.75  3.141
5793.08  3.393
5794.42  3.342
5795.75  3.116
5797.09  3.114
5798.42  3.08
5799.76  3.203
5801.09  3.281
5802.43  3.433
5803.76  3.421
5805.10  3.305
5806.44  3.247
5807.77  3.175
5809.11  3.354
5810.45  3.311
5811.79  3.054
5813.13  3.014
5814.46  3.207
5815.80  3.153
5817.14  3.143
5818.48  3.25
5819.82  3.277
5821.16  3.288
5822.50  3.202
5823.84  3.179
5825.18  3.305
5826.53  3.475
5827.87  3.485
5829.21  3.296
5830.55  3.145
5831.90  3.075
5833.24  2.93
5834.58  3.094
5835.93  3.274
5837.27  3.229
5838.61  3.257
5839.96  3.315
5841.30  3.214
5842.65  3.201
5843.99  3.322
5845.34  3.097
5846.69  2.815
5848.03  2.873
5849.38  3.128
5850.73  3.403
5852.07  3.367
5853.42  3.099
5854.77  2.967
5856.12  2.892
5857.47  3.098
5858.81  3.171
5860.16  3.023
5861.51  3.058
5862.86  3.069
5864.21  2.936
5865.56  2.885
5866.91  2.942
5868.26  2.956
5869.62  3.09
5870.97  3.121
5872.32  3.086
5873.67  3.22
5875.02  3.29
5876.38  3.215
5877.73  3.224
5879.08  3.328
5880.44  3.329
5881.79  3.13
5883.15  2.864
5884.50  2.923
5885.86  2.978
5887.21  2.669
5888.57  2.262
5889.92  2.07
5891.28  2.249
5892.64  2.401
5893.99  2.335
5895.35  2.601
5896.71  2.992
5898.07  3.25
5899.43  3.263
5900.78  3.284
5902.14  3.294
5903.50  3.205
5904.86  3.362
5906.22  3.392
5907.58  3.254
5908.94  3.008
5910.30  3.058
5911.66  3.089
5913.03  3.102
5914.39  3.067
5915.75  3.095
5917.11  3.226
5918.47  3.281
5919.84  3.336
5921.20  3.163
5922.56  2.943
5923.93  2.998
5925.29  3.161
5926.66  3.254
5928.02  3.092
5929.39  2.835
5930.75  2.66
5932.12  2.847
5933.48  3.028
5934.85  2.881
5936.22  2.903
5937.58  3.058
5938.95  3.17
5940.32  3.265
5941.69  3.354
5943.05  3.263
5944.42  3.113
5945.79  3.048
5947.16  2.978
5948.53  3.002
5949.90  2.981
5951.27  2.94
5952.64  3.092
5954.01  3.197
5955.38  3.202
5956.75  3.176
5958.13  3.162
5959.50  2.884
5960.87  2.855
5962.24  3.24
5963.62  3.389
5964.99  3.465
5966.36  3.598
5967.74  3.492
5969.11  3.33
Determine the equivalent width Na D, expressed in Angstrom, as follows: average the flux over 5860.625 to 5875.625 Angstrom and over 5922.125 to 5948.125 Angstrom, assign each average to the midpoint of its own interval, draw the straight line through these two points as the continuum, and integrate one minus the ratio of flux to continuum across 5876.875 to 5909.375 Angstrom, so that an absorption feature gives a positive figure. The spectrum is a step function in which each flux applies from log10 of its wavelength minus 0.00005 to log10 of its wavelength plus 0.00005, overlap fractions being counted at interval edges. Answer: 1.15 Angstrom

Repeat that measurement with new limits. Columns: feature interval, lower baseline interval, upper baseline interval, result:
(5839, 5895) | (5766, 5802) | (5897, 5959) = 2.5 Angstrom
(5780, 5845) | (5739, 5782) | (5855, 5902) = -2.3 Angstrom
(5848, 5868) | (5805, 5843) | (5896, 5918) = 0.9 Angstrom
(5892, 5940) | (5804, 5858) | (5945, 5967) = 1.5 Angstrom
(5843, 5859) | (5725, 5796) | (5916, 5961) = 0.2 Angstrom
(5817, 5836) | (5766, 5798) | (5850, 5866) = -0.7 Angstrom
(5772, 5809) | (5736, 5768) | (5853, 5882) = 0.5 Angstrom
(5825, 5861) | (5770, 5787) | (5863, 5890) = -1.8 Angstrom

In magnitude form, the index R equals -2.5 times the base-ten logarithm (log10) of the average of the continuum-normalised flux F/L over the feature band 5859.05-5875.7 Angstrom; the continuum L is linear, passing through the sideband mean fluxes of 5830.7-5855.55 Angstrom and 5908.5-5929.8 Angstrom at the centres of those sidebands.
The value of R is 0.03 mag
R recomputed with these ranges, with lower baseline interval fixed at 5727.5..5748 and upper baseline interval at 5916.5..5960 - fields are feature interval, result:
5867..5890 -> 0.04 mag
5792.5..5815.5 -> -0.02 mag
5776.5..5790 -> 0.04 mag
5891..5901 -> 0.11 mag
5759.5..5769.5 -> -0.07 mag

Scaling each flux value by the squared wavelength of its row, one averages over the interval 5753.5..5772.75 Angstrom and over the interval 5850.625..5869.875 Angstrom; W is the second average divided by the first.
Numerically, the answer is 1.0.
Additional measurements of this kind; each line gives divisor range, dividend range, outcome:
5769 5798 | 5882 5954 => 1.01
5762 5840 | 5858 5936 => 0.97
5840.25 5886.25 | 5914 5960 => 1.02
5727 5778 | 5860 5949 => 0.99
